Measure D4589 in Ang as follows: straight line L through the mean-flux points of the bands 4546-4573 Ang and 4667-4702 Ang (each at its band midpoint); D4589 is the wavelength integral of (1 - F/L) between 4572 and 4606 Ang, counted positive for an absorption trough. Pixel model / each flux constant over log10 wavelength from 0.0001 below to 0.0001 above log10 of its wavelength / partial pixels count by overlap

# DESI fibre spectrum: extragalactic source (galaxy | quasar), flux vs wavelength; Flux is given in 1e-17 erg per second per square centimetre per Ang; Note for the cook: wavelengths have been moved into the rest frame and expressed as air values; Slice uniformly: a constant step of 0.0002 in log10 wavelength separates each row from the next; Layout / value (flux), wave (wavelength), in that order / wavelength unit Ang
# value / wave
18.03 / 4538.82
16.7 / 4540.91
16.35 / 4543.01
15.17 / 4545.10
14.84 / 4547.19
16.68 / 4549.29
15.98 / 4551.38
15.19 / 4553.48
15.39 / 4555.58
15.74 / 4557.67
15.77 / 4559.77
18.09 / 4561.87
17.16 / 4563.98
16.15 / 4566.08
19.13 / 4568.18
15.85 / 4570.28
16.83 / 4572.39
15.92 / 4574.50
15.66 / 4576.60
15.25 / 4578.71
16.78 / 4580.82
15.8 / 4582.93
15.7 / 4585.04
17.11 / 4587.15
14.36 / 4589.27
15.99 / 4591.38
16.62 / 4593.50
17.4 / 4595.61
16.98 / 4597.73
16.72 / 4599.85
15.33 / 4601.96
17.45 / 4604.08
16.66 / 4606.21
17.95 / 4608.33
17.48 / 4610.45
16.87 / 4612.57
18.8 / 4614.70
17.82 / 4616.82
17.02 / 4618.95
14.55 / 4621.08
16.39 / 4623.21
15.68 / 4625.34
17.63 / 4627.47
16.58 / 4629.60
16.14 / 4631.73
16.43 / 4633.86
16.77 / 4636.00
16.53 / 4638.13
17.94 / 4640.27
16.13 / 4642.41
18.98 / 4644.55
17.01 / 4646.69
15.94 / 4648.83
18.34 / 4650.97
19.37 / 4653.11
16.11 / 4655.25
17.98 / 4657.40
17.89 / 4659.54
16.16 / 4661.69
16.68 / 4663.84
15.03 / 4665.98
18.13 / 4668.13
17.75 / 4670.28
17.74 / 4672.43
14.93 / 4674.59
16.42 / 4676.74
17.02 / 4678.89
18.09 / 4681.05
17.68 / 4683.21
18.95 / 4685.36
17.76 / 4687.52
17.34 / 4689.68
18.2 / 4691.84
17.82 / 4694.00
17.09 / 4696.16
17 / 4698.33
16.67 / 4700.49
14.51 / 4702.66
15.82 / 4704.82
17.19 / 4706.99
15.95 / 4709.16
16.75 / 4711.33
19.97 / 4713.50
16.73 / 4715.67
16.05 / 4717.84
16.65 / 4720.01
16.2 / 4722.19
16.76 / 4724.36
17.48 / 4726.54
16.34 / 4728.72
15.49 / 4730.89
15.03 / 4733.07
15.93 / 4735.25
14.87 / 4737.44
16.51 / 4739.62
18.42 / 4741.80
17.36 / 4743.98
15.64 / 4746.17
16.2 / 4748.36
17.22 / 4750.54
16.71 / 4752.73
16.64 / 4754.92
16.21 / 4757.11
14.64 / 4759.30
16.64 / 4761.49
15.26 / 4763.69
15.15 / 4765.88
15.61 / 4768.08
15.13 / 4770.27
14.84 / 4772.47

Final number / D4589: 0.72 Ang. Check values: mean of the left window 16.4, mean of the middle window 16.2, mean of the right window 17.4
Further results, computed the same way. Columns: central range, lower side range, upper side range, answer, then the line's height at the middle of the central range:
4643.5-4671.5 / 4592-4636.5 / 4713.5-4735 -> -1.10 Ang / 16.7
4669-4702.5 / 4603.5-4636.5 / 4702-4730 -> -1.10 Ang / 16.7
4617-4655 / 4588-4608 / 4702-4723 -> -0.93 Ang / 16.5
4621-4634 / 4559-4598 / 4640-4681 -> 0.43 Ang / 16.9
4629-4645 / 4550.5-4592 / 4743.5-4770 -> -0.72 Ang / 16.1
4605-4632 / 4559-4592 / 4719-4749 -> -0.93 Ang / 16.4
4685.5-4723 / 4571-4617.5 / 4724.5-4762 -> -1.34 Ang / 16.4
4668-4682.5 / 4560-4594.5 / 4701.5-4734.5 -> -0.59 Ang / 16.4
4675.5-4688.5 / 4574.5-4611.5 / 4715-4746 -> -0.97 Ang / 16.4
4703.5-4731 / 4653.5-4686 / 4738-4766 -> -0.09 Ang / 16.7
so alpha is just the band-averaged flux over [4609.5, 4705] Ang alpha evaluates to 17.1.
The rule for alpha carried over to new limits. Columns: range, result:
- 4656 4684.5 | 17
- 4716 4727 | 16.6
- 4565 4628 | 16.6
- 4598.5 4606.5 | 16.5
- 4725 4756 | 16.4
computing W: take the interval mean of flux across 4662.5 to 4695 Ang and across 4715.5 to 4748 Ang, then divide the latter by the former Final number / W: 0.9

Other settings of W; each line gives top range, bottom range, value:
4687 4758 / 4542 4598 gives 1.03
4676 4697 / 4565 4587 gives 1.08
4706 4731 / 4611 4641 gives 1.00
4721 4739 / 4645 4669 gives 0.93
